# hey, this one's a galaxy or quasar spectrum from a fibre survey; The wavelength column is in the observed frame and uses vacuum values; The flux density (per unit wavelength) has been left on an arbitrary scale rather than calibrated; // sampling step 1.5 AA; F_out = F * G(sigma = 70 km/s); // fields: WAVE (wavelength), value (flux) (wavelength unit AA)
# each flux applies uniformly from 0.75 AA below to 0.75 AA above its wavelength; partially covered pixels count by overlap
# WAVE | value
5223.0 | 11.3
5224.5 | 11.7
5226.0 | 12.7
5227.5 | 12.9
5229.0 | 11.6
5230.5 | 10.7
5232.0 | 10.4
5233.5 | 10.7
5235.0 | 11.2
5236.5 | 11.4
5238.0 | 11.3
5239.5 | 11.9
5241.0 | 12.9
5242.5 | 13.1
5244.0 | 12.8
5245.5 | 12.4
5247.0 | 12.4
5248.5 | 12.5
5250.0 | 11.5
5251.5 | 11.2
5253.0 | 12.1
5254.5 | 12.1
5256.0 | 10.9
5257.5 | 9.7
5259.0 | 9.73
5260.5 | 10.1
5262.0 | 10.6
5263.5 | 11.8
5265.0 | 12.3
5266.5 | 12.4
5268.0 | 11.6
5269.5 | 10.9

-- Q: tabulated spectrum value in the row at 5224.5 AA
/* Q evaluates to 11.7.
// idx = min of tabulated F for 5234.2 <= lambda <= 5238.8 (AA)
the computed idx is 11.2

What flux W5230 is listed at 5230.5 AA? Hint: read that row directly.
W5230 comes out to 10.7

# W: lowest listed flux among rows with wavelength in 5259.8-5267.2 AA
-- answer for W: 10.1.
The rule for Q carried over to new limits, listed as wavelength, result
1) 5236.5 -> 11.4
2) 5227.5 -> 12.9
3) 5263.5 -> 11.8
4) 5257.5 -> 9.7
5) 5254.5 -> 12.1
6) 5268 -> 11.6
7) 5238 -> 11.3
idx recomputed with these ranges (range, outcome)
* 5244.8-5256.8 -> 10.9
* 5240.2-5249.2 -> 12.4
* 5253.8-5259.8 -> 9.7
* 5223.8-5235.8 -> 10.4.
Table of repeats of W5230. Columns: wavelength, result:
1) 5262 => 10.6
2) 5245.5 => 12.4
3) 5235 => 11.2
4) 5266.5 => 12.4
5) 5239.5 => 11.9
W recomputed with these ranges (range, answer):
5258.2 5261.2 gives 9.73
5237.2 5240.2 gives 11.3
